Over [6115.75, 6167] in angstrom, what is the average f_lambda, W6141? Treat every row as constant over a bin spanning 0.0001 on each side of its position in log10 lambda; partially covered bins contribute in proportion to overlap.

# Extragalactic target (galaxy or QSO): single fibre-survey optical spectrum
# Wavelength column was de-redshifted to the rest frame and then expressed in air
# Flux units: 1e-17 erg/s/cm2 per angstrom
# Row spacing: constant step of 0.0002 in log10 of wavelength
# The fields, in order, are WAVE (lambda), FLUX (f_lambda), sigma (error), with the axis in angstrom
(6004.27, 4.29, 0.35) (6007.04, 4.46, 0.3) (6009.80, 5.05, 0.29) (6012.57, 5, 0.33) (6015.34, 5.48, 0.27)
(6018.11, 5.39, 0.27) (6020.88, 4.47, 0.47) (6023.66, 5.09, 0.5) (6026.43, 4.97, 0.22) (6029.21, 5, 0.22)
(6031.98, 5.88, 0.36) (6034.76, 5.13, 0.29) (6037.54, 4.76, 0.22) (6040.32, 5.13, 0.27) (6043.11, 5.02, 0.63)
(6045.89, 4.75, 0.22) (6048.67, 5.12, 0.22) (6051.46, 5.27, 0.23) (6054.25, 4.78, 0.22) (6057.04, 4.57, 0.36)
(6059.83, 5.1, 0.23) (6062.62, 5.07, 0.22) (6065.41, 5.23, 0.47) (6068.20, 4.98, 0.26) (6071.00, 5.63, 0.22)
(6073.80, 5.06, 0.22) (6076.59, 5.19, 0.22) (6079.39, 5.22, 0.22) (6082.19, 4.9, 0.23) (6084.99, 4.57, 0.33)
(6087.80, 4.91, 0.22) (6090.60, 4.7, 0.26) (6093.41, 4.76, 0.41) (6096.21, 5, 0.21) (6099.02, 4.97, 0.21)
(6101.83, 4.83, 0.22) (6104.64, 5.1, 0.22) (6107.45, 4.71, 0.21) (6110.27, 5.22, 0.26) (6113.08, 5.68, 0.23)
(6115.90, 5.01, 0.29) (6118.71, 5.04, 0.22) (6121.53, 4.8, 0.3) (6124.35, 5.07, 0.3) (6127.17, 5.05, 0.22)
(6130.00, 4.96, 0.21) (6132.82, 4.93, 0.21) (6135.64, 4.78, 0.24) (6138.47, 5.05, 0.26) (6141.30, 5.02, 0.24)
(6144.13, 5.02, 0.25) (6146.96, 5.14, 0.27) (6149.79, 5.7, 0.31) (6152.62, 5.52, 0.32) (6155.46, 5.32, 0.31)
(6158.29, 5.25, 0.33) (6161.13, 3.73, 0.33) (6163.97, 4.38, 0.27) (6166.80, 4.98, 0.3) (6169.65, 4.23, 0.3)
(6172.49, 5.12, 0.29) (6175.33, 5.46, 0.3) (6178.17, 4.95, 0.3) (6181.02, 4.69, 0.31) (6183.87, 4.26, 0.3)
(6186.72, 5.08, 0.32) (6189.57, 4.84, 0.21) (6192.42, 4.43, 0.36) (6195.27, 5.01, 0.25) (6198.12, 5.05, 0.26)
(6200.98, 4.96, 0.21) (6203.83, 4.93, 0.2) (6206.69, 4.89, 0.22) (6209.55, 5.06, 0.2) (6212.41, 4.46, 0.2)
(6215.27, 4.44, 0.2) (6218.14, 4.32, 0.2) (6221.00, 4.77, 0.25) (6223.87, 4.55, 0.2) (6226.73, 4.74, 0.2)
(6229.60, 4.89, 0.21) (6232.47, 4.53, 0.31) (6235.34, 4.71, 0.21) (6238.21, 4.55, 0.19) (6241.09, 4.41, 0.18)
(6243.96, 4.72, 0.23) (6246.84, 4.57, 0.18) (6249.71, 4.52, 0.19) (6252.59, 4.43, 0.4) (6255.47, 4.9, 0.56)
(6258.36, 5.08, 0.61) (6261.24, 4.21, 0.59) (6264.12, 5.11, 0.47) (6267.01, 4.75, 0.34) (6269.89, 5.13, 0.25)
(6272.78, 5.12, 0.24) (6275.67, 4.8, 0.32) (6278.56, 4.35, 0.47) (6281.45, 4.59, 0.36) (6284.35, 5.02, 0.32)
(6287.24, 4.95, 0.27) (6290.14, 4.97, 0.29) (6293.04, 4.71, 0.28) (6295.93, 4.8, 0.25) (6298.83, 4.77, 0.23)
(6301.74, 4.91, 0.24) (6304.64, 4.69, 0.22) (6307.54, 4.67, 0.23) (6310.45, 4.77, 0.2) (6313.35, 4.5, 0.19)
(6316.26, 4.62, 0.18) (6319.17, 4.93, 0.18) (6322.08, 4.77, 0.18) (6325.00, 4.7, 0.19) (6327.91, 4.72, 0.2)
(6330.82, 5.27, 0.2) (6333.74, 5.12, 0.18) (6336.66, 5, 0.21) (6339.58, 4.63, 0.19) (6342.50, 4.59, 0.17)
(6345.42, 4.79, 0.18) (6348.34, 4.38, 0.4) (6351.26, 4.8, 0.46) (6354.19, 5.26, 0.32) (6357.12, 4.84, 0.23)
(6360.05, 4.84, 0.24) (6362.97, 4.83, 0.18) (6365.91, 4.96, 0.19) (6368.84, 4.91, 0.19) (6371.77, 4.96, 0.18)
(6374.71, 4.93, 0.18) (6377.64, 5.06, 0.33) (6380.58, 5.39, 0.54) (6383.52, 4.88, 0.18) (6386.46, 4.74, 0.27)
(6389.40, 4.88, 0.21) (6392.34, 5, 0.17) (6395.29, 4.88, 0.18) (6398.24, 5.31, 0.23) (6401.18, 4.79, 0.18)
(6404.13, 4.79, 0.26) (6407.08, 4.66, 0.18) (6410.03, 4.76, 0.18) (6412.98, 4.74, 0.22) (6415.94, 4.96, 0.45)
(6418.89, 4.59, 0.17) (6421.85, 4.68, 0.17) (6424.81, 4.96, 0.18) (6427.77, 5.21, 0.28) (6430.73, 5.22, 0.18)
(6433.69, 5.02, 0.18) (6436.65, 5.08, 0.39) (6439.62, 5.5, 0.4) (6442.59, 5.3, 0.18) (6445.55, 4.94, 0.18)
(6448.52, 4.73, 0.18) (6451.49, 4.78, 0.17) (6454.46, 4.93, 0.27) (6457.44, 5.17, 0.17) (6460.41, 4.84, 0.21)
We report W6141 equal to 4.99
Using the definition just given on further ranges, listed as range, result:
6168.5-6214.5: 4.84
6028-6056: 5.08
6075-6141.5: 4.98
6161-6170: 4.43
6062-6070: 5.12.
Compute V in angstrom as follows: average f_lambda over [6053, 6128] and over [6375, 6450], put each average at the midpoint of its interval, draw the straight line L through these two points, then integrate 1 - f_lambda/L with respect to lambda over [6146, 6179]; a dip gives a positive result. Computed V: 0.1 angstrom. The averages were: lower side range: 5.01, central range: 4.98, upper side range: 4.96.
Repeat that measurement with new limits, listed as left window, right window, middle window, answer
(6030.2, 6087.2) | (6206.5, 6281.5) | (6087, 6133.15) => -0.3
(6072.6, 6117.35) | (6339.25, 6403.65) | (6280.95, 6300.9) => 0.3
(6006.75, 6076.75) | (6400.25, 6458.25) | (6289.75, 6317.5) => 1.4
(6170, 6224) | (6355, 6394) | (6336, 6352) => 0.8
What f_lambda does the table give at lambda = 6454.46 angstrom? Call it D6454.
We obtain 4.93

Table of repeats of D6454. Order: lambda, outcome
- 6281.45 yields 4.59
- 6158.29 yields 5.25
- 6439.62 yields 5.5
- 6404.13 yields 4.79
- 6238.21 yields 4.55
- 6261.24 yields 4.21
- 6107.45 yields 4.71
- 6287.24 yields 4.95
